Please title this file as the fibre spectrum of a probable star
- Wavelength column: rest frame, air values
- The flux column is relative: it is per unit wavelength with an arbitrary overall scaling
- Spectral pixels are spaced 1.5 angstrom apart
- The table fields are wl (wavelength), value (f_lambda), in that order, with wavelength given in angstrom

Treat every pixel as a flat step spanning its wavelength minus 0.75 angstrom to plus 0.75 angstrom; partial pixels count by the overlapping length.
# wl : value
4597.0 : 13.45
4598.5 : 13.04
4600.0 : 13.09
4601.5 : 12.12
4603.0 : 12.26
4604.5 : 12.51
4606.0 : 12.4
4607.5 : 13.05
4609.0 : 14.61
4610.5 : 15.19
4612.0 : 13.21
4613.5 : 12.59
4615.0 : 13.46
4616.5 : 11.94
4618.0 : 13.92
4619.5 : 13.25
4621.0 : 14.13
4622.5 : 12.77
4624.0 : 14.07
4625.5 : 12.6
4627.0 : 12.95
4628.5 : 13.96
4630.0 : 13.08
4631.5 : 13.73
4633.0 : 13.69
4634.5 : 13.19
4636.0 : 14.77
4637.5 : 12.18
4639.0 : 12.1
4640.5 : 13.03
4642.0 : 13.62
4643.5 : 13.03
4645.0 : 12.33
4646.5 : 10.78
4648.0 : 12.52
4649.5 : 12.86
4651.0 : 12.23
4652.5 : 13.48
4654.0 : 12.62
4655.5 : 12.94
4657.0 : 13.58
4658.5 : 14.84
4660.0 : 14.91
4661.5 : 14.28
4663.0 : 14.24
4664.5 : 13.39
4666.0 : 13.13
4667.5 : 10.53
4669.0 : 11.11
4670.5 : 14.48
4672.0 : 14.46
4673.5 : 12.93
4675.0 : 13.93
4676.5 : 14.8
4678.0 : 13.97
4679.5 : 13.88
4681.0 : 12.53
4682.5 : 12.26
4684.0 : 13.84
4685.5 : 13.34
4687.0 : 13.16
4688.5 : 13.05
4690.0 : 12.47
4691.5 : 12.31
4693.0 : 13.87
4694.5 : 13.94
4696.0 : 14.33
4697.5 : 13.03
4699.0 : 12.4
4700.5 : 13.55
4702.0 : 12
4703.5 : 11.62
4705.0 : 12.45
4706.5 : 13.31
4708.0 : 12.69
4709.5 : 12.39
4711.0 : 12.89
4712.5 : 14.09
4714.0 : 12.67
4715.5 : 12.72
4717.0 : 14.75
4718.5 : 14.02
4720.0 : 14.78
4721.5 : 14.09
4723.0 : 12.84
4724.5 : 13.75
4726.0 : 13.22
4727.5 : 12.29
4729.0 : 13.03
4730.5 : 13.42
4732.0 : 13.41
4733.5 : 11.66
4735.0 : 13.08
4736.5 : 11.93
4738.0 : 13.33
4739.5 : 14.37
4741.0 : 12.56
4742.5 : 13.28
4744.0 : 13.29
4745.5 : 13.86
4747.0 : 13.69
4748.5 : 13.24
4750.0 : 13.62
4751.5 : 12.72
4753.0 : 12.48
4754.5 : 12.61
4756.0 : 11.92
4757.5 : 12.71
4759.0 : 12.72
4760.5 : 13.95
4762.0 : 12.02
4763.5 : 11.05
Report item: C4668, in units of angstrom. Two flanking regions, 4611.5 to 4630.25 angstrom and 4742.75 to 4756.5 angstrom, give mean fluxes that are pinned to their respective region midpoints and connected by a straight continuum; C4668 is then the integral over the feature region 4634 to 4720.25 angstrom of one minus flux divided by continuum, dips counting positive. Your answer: -0.1 angstrom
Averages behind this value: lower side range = 13.2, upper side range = 13.1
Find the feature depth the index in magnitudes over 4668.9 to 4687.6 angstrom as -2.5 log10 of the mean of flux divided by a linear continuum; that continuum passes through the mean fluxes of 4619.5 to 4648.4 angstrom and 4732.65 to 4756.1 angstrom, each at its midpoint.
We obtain -0.04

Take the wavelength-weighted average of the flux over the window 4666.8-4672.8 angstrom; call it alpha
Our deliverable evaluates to 12.7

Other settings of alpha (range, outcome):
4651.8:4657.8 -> 13.2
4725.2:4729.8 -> 12.9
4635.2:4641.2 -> 13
